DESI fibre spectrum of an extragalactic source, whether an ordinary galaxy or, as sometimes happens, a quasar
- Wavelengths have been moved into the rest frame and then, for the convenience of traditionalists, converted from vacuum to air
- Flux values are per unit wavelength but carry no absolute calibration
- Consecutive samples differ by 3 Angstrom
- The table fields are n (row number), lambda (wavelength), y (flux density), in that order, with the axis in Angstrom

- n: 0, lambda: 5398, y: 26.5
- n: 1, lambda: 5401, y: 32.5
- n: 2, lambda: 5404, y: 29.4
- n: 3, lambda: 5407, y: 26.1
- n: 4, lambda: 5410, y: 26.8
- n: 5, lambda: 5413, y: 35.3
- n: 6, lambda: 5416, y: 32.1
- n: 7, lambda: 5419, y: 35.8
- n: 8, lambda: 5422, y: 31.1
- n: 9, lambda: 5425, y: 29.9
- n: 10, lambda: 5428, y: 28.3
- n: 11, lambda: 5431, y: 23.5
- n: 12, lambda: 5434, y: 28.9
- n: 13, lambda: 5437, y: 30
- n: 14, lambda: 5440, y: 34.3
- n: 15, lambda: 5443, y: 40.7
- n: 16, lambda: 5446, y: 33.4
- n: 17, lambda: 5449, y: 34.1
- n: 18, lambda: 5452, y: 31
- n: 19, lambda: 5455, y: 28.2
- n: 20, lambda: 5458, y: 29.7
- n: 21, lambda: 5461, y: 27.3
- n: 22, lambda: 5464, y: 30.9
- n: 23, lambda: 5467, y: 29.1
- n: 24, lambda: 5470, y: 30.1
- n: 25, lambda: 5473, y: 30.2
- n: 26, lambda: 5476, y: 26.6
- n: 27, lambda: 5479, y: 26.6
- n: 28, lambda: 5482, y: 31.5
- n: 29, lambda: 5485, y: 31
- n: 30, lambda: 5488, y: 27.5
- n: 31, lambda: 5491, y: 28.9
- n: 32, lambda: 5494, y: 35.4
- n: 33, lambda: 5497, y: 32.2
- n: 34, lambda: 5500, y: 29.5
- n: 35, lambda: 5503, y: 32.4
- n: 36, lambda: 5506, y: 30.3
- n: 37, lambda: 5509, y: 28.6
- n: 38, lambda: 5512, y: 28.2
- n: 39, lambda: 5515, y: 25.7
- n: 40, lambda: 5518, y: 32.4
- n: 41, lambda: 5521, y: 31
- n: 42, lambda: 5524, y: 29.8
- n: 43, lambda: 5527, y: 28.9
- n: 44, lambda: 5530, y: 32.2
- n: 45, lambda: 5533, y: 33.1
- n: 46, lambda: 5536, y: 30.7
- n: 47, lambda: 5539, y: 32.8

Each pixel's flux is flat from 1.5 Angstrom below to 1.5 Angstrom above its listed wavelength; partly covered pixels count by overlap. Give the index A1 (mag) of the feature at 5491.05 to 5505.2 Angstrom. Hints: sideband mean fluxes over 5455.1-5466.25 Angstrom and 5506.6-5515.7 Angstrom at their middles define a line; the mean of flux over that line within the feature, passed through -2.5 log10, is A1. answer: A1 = -0.13 mag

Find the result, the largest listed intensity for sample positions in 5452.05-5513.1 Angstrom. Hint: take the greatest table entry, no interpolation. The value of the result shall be 35.4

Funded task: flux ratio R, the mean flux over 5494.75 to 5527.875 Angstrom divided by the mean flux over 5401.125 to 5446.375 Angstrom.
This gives 1.0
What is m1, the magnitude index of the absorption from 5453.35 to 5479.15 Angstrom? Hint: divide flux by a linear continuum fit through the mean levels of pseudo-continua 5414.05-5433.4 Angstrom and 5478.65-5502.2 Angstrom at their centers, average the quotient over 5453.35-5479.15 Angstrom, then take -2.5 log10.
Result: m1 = 0.06 mag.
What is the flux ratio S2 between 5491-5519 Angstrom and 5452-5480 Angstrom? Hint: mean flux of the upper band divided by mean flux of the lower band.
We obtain 1.1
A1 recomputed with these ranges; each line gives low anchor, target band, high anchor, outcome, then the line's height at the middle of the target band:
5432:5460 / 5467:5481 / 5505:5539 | 0.101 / 31.3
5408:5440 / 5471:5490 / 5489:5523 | 0.052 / 30.3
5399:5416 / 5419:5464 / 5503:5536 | -0.028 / 30.1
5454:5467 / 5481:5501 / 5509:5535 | -0.047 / 29.6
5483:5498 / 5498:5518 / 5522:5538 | 0.056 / 31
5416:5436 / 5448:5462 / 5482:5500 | 0.010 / 30.3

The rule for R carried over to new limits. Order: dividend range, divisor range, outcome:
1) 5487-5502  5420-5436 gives 1.08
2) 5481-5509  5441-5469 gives 0.97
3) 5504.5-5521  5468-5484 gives 1.01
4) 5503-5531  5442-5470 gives 0.95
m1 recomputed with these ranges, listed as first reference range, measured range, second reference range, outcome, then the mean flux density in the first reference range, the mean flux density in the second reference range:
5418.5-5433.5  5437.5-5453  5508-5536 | -0.17 mag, 29.3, 30.1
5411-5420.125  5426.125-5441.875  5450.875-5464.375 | 0.09 mag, 33.9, 29.3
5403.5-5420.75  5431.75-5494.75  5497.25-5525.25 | -0.01 mag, 31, 29.9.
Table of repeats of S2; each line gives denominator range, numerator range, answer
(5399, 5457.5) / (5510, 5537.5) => 0.97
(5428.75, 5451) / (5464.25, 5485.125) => 0.92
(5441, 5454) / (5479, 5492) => 0.85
